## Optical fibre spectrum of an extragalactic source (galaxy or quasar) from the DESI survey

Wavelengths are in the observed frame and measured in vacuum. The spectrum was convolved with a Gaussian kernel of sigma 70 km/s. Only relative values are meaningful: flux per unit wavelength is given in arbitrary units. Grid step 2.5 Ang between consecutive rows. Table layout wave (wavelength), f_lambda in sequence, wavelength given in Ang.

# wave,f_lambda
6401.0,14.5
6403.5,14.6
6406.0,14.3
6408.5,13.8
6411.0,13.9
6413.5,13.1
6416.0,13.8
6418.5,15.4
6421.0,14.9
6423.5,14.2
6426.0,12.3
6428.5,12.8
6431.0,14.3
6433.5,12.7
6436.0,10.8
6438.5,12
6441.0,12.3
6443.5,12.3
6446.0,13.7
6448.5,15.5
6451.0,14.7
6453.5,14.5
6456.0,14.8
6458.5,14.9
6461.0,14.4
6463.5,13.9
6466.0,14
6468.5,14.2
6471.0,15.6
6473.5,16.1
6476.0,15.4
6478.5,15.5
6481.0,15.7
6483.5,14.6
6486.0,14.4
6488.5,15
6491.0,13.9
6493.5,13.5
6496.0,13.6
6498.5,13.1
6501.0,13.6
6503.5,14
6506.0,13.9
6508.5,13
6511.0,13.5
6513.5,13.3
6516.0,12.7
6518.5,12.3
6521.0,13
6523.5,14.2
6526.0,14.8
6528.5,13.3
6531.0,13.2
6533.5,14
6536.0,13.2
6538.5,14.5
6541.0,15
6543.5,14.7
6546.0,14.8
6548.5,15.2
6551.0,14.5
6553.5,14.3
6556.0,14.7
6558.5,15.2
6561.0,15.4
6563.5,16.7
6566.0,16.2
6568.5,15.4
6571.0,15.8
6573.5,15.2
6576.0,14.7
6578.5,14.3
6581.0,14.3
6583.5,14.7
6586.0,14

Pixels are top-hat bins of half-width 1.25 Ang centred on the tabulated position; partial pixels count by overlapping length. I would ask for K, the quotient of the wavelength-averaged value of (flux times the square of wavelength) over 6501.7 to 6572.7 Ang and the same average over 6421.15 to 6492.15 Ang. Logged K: 1.0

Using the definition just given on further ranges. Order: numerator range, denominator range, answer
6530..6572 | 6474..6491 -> 1.01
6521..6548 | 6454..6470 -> 1.01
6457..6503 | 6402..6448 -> 1.10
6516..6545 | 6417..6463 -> 1.04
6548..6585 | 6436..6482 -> 1.09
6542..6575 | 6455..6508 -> 1.08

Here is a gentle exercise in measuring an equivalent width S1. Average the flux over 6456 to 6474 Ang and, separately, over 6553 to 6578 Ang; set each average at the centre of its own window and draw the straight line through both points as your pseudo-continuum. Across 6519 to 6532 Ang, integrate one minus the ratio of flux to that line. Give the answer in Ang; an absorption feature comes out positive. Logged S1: 1.26 Ang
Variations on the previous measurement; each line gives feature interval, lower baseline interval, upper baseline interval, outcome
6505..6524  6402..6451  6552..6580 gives 1.86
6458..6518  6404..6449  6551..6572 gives 0.44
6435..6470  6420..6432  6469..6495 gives 1.29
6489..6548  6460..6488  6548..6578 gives 5.25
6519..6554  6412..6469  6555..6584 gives 1.65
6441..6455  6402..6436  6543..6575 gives 0.07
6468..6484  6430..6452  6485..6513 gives -2.23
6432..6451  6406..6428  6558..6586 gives 1.63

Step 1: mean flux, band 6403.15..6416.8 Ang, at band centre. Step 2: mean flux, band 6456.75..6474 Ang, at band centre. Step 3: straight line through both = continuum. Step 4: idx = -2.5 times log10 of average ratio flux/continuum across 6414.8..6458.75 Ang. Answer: 0.05 mag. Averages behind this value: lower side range 13.9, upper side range 14.7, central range 13.6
